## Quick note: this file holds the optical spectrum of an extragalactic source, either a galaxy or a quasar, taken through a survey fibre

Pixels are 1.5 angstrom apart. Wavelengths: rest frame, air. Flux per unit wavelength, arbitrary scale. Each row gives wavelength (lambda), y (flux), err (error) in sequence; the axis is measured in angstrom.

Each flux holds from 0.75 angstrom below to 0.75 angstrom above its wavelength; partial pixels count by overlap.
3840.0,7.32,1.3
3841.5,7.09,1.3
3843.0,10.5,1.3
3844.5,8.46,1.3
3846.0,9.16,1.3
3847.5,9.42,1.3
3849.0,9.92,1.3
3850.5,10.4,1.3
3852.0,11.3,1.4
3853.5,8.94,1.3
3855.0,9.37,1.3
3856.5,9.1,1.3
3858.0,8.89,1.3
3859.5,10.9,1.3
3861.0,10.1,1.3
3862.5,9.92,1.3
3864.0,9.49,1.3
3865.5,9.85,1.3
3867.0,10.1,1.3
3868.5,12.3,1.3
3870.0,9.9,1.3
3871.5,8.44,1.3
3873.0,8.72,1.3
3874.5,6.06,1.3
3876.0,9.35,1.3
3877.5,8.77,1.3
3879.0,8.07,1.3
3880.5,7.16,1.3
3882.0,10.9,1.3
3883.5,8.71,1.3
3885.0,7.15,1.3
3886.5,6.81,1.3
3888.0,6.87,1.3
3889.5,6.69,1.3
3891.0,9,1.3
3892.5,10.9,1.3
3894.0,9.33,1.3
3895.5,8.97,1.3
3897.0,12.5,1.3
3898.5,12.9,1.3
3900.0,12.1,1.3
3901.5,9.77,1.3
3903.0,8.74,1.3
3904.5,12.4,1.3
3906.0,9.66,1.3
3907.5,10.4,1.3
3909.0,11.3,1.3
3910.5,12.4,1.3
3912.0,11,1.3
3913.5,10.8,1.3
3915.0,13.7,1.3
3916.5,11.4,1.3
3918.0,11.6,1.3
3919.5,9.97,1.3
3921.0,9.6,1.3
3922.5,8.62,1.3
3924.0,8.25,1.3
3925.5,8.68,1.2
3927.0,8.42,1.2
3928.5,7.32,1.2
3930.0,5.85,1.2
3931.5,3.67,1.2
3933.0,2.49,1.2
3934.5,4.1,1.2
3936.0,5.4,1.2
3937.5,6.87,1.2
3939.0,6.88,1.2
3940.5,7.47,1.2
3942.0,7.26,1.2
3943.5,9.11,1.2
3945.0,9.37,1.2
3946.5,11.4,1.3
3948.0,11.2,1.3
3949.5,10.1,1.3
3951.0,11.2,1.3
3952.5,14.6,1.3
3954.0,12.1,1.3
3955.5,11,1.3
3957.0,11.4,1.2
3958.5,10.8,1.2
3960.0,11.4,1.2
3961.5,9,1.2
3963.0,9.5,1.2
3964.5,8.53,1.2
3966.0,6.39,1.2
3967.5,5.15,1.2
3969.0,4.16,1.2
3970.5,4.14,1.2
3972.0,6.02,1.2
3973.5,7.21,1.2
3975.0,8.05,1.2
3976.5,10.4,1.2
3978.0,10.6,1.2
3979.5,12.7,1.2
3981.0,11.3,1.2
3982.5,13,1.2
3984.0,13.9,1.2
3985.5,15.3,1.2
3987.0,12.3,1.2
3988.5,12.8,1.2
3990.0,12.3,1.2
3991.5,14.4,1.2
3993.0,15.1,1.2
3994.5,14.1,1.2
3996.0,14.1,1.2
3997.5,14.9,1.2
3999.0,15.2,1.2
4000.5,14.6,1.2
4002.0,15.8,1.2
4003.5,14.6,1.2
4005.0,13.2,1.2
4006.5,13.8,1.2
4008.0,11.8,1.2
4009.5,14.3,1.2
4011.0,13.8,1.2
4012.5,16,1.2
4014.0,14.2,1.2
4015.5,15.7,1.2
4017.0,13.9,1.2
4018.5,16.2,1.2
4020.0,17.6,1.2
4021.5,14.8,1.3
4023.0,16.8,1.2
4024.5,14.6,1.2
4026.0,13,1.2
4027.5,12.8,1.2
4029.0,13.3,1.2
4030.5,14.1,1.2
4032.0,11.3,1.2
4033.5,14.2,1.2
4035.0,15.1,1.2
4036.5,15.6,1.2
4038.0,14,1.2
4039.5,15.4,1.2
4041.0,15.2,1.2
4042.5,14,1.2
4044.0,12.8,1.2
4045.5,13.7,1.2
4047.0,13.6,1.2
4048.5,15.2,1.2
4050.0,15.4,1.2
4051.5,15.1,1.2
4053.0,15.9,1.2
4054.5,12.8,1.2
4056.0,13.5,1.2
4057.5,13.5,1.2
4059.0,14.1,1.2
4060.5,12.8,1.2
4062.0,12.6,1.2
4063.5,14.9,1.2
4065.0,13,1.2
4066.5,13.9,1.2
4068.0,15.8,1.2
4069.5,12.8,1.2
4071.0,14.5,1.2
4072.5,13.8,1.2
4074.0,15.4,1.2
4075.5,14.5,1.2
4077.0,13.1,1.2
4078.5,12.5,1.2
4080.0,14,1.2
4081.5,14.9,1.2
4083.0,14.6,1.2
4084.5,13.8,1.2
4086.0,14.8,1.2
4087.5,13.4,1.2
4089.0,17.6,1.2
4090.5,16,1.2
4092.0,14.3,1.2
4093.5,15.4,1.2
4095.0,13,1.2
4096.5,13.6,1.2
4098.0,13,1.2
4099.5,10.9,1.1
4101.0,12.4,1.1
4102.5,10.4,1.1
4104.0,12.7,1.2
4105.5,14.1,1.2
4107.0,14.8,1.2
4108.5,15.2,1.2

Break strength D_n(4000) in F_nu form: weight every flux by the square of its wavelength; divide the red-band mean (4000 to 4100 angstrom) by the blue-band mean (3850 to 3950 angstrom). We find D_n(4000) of 1.68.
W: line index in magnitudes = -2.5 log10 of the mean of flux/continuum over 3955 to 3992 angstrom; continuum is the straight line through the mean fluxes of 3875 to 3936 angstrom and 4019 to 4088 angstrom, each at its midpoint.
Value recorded 0.15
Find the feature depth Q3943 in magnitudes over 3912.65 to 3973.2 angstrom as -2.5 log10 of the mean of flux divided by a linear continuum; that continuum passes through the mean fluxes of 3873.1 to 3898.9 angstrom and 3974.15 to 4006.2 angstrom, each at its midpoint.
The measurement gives 0.28 mag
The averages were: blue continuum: 8.77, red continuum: 13.3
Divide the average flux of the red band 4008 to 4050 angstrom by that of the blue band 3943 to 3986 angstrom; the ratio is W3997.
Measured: 1.5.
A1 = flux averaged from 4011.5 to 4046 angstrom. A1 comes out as 14.5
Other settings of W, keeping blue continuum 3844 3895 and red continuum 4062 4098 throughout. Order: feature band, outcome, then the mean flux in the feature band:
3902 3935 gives 0.13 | 9.15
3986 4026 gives -0.16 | 14.5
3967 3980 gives 0.48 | 7.55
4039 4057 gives -0.07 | 14.4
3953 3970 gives 0.25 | 9.05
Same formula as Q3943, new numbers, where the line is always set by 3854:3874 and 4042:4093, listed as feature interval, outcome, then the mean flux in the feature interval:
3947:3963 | 0.05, 11.2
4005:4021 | -0.13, 14.7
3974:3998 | -0.03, 12.7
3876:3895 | 0.21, 8.41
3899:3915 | -0.04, 11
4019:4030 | -0.11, 14.7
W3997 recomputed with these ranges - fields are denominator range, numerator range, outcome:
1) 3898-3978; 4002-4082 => 1.57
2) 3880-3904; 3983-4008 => 1.51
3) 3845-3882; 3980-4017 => 1.49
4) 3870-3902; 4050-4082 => 1.55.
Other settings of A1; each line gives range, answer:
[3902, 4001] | 10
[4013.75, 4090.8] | 14.3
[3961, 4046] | 12.8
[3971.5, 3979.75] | 9.04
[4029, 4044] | 14.2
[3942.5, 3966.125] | 10.5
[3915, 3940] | 7.63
